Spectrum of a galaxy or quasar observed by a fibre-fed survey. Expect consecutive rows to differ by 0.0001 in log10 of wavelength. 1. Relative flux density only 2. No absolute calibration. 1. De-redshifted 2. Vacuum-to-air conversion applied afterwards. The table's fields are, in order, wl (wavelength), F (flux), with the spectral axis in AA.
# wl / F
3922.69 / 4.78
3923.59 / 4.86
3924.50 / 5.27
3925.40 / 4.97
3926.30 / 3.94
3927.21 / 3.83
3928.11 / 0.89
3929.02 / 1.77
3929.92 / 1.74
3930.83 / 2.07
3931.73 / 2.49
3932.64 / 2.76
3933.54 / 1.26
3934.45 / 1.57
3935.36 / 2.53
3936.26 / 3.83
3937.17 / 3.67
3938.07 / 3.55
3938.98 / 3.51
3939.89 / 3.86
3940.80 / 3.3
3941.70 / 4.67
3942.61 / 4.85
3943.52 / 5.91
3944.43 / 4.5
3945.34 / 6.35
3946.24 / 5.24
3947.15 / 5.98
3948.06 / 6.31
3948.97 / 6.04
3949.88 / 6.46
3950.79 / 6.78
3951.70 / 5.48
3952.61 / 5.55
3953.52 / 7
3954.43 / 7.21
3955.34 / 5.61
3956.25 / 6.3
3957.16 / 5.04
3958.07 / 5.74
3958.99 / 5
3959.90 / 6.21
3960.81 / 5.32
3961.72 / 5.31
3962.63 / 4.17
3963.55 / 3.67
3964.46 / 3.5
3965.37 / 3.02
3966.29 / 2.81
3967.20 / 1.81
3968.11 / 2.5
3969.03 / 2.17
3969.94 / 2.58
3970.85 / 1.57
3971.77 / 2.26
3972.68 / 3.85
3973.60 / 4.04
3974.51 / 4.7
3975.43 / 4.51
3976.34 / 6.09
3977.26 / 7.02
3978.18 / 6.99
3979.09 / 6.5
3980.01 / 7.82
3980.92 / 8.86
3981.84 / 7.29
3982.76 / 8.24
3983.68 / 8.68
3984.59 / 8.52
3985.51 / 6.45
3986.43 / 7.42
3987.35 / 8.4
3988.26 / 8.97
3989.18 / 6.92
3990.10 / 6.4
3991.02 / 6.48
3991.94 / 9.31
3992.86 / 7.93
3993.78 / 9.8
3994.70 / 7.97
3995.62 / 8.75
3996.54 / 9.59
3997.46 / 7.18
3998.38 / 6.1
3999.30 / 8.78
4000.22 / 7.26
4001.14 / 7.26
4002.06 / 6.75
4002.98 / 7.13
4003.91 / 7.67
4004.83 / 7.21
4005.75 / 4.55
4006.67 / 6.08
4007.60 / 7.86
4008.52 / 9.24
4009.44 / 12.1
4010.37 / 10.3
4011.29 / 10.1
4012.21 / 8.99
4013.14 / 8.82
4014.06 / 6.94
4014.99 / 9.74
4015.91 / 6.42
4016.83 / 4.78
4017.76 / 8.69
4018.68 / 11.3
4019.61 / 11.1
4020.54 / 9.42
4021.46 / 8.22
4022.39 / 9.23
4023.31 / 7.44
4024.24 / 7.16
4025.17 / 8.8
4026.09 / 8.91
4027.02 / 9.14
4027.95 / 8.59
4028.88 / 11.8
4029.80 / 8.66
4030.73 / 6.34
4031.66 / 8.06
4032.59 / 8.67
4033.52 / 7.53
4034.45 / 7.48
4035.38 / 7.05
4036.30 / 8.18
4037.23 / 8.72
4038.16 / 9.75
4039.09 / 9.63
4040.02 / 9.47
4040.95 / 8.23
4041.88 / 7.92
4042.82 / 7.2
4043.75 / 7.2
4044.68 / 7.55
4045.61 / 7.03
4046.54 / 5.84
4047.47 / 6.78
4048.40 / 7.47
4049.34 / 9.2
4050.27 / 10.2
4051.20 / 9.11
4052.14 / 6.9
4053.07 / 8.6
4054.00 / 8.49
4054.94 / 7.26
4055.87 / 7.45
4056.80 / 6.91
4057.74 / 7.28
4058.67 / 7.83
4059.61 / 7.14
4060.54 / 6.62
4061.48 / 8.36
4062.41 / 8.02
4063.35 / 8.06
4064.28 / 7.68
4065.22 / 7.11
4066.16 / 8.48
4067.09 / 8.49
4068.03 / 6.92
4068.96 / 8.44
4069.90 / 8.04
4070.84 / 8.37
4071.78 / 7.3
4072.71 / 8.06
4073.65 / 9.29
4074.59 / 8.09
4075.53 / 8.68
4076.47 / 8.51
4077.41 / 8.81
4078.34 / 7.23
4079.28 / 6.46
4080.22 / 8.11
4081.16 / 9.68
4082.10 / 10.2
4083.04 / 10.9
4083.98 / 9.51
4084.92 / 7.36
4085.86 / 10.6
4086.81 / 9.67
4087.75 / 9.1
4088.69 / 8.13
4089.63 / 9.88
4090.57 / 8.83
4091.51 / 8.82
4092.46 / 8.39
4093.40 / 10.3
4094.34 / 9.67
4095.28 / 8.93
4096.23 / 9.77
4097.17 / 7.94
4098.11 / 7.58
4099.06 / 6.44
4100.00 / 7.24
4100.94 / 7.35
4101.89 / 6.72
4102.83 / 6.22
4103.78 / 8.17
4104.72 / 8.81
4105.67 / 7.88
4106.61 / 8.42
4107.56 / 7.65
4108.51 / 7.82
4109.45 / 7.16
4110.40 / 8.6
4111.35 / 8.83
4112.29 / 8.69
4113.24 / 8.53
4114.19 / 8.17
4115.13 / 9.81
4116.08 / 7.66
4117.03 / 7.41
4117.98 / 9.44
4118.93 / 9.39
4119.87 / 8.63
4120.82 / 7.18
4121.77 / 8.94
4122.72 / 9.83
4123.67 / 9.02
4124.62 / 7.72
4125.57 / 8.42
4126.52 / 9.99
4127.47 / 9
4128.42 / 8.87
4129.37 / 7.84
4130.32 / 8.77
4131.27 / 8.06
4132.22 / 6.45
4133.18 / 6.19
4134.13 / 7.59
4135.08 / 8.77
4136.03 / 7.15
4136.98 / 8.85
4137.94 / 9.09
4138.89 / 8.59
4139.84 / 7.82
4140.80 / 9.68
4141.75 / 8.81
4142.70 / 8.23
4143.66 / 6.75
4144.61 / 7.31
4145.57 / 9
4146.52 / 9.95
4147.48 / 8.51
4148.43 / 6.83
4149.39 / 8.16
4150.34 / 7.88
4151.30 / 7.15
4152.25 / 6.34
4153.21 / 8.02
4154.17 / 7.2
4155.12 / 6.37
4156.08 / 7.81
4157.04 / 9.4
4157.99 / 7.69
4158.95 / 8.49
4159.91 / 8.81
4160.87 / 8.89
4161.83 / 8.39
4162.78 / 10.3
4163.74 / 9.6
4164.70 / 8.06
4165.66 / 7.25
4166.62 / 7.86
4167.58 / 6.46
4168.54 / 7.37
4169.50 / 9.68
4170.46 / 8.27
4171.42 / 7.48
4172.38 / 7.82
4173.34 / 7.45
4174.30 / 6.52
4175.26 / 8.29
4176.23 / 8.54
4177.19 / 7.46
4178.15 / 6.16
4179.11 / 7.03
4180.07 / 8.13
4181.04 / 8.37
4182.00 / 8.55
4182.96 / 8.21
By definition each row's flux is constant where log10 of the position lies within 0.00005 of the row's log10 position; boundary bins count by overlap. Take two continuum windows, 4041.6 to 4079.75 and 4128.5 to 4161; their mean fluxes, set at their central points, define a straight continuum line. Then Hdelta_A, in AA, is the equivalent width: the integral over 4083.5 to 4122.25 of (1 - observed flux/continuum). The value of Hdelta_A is -2.5 AA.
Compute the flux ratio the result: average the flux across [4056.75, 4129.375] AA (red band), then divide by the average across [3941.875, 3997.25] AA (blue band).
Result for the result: 1.4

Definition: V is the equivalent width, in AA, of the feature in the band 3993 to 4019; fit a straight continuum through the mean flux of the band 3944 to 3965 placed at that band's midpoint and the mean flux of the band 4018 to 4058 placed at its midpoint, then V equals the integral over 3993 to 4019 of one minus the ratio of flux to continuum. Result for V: -3.0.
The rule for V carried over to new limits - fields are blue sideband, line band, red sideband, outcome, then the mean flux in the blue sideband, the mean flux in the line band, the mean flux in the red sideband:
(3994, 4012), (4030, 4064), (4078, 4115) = 1.5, 8.03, 7.88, 8.47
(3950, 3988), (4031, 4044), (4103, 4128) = -2.5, 5.44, 8.21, 8.48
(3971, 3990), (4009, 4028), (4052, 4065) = -4.8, 6.59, 8.87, 7.62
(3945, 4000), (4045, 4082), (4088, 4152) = -2.5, 6.05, 7.93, 8.29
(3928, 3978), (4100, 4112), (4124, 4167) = -0.7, 4.26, 7.8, 8.18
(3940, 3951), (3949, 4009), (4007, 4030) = 7.4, 5.45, 6.22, 8.94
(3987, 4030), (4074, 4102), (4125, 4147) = -1.2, 8.3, 8.66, 8.31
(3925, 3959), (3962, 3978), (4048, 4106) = 4.9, 4.4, 3.62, 8.28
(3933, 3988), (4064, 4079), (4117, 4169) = -2.3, 5.1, 8.08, 8.22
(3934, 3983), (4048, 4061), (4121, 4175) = -2.7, 4.89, 7.89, 8.15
